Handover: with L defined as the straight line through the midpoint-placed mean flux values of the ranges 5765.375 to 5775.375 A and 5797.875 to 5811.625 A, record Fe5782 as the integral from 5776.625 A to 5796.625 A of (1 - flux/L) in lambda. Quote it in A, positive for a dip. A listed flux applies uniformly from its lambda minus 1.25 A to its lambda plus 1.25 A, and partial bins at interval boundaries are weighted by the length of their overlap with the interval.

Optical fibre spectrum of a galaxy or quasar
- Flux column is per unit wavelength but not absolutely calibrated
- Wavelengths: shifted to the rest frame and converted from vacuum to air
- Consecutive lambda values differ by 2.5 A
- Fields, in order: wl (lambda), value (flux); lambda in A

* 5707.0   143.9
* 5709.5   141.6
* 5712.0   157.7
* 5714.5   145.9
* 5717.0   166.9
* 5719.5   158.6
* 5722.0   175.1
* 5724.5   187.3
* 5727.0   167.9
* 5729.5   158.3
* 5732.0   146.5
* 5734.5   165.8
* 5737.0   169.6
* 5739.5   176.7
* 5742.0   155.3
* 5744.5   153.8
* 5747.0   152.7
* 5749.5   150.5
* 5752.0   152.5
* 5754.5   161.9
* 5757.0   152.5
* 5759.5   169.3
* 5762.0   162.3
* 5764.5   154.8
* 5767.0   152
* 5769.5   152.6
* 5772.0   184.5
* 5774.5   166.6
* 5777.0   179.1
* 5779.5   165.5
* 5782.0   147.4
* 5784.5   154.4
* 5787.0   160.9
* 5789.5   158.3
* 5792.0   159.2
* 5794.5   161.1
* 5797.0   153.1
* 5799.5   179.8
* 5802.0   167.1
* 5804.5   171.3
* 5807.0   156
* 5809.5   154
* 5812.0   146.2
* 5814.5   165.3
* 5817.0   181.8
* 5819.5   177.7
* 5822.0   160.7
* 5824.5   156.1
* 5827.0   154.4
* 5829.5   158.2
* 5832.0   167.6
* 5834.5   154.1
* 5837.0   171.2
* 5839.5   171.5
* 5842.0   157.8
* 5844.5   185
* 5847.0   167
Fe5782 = 0.5 A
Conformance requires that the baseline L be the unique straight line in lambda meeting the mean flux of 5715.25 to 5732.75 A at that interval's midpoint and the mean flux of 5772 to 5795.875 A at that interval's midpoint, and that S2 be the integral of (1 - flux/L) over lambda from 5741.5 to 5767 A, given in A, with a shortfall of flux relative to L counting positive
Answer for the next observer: 1.21 A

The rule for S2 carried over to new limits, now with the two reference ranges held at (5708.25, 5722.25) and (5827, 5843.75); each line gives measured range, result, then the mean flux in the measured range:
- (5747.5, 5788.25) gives -0.2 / 160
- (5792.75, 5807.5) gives -0.3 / 165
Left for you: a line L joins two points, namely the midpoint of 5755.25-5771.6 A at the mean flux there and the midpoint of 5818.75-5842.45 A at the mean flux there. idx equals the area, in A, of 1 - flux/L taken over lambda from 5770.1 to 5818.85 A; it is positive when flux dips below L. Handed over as -1.0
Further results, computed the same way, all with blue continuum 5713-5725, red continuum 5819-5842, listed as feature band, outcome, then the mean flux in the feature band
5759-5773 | 0.2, 162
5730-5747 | 0.4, 161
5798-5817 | -0.1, 164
